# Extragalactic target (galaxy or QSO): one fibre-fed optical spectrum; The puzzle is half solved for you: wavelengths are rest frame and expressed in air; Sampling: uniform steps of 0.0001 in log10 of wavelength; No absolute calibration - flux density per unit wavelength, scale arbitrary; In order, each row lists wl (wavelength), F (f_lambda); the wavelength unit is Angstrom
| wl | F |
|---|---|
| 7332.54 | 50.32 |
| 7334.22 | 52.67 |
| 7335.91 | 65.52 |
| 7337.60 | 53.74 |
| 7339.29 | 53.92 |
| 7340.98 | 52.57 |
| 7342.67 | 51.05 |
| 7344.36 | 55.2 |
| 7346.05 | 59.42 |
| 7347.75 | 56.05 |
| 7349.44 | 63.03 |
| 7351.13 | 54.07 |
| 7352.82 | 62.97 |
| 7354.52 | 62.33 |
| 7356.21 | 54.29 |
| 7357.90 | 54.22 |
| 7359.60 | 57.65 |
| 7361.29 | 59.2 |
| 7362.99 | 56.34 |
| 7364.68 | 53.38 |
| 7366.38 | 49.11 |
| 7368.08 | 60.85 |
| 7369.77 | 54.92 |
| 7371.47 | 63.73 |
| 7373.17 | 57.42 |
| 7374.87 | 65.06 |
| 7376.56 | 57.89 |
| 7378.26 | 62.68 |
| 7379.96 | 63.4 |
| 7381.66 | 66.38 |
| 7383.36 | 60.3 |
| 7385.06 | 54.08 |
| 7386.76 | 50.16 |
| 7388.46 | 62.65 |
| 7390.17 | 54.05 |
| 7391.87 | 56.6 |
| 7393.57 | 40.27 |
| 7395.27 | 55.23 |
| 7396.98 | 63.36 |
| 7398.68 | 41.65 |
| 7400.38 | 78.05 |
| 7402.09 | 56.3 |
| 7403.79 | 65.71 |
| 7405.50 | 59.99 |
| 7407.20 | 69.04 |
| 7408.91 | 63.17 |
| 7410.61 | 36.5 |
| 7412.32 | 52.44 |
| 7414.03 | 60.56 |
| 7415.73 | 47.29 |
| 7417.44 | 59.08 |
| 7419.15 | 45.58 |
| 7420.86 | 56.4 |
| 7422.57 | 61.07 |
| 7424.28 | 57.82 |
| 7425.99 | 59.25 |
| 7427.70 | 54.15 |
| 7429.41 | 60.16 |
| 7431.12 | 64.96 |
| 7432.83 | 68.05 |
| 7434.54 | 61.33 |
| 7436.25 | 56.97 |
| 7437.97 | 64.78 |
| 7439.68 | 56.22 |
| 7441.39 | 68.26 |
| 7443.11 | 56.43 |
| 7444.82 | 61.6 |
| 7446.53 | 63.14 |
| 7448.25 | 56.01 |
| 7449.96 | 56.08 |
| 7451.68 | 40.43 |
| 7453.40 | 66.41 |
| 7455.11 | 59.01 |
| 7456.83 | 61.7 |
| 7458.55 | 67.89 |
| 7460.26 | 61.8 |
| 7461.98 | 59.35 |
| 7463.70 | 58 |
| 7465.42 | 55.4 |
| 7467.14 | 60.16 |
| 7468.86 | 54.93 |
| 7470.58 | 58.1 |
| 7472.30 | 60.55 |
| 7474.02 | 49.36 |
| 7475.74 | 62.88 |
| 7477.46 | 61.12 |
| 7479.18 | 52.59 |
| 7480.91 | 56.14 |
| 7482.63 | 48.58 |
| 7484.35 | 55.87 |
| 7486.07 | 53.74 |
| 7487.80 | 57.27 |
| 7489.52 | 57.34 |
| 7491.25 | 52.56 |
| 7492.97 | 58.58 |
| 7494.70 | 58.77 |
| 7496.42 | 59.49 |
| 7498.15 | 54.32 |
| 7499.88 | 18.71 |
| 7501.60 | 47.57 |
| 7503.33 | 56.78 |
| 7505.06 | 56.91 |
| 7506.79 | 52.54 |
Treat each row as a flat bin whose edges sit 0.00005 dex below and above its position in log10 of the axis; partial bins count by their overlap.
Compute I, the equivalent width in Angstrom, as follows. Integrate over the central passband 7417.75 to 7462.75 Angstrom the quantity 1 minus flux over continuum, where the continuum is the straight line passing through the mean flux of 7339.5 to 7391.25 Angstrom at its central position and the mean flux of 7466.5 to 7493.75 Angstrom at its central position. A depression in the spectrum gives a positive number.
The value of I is -2.1 Angstrom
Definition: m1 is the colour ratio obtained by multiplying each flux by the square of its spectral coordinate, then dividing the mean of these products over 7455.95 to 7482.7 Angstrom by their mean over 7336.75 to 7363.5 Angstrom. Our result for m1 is 1.1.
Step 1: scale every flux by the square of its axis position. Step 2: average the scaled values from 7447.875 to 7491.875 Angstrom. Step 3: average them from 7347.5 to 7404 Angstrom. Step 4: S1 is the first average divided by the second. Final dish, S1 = 1.01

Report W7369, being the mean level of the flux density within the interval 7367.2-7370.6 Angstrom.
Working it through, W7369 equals 57.9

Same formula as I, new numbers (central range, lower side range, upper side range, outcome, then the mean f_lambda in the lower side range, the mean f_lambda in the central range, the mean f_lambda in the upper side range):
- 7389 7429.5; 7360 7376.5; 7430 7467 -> 1.8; 57.8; 56.4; 60.2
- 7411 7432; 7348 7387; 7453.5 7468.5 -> 1.3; 58.5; 56.1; 60.5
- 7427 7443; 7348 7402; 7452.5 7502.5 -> -1.3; 57.9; 61.5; 56.1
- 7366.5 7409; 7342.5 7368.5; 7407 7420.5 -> -3.1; 56.9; 59.1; 53.6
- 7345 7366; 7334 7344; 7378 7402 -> -0.6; 55.1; 57.5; 57.6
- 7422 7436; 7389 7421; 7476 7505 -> -1.4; 55.9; 60.7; 53.4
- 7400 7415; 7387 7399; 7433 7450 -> -1.0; 53.7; 59.5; 60.6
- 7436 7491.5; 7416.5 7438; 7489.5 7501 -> -3.4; 58.9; 58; 50.9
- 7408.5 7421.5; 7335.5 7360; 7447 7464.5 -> 1.3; 56.9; 52.2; 58.8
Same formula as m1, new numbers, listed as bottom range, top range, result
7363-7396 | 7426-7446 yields 1.08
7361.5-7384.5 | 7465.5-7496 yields 0.98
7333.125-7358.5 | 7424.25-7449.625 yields 1.10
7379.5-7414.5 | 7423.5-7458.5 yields 1.05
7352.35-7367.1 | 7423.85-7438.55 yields 1.10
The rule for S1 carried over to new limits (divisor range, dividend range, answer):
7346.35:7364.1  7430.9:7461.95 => 1.07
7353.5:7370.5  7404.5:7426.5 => 1.01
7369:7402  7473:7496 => 0.99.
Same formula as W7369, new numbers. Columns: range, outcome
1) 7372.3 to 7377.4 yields 60.2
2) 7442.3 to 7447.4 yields 60.5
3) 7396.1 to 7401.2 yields 60.9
